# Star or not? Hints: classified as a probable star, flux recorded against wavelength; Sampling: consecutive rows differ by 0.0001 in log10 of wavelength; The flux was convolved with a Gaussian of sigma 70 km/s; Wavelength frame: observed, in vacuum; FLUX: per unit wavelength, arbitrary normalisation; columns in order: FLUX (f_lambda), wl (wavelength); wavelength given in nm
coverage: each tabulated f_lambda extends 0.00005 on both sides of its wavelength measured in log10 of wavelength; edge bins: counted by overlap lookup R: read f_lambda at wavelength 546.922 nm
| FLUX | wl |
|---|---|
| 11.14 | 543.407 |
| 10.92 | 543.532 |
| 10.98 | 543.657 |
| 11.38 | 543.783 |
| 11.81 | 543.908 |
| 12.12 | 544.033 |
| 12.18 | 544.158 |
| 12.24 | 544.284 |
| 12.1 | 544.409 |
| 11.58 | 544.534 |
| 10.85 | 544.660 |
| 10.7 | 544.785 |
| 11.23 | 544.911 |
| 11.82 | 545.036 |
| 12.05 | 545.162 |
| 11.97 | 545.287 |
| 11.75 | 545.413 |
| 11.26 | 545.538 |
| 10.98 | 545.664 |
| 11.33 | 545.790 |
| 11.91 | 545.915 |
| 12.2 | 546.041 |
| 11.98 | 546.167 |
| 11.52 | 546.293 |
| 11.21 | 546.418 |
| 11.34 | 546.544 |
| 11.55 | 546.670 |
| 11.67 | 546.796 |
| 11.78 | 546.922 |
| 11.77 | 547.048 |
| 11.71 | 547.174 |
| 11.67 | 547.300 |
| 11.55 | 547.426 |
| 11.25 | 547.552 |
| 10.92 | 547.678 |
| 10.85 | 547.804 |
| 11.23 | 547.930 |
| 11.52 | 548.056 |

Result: 11.78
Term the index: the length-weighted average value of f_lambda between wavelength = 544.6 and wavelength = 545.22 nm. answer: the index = 11.3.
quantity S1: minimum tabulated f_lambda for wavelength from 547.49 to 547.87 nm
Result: 10.85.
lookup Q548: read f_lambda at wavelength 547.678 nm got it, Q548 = 10.92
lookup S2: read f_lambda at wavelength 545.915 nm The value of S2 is 11.91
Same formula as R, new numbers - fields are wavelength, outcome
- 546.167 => 11.98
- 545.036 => 11.82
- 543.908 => 11.81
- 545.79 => 11.33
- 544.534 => 11.58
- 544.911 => 11.23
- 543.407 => 11.14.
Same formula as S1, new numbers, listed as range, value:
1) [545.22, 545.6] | 11.26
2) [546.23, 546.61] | 11.21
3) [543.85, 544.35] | 11.81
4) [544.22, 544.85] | 10.7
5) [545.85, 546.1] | 11.91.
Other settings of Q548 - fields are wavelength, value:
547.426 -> 11.55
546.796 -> 11.67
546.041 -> 12.2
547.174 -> 11.71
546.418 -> 11.21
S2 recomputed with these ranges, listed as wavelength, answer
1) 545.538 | 11.26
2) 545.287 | 11.97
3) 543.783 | 11.38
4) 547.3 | 11.67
